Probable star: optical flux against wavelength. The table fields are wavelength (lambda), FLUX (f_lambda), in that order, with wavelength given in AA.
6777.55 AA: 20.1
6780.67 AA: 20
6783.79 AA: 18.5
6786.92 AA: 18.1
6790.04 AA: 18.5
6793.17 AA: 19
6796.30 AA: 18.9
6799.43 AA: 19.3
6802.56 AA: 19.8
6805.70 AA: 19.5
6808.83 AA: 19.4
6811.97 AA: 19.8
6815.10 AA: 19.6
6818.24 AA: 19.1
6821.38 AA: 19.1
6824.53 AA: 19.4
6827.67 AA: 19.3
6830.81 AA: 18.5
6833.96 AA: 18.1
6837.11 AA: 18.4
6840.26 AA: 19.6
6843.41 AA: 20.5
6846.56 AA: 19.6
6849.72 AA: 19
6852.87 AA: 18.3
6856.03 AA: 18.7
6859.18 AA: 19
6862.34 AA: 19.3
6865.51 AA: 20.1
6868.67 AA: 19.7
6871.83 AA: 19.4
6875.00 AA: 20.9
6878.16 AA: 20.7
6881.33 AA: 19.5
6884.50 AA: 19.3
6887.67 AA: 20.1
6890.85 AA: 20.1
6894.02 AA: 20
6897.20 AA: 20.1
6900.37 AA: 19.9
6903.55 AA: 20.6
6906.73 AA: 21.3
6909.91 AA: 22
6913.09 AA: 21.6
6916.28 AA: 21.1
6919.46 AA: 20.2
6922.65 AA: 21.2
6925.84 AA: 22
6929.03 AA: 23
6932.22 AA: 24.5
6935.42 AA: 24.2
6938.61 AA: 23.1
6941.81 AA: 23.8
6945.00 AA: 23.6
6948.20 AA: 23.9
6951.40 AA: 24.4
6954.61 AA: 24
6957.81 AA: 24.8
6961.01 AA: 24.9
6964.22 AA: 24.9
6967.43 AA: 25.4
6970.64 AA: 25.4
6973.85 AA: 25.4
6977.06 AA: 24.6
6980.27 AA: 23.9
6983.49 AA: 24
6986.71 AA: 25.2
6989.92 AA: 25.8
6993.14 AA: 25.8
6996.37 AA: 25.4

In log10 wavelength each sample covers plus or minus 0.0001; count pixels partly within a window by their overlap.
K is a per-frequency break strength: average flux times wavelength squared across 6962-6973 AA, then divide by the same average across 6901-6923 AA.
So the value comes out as 1.22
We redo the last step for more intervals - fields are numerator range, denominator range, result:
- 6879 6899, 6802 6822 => 1.04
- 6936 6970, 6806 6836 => 1.32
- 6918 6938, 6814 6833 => 1.22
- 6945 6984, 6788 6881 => 1.32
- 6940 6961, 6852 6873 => 1.29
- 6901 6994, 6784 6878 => 1.27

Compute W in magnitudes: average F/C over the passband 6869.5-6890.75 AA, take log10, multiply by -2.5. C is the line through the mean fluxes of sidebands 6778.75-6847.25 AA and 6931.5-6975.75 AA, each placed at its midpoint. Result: 0.09 mag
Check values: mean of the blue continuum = 19.2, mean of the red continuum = 24.4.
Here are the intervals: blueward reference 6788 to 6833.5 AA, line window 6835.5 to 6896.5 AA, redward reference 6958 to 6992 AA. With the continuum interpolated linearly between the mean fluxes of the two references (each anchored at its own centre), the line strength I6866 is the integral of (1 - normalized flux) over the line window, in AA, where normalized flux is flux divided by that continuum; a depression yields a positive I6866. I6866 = 4.4 AA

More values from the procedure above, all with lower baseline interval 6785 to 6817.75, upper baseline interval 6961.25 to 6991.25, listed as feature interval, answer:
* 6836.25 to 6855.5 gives 1.3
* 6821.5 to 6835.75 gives 0.9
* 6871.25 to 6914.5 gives 3.5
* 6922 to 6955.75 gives 0.3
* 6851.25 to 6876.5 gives 2.2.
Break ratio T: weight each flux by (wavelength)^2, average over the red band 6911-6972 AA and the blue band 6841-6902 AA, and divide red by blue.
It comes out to 1.22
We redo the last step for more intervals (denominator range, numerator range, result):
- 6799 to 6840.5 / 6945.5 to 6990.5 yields 1.34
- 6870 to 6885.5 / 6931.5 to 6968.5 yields 1.24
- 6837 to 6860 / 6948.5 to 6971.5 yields 1.33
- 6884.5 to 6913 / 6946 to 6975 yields 1.23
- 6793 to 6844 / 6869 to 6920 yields 1.09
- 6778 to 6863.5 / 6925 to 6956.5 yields 1.28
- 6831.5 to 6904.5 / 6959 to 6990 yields 1.31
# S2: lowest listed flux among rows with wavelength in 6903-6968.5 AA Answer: 20.2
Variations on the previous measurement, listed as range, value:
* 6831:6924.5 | 18.1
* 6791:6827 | 18.9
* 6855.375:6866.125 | 18.7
